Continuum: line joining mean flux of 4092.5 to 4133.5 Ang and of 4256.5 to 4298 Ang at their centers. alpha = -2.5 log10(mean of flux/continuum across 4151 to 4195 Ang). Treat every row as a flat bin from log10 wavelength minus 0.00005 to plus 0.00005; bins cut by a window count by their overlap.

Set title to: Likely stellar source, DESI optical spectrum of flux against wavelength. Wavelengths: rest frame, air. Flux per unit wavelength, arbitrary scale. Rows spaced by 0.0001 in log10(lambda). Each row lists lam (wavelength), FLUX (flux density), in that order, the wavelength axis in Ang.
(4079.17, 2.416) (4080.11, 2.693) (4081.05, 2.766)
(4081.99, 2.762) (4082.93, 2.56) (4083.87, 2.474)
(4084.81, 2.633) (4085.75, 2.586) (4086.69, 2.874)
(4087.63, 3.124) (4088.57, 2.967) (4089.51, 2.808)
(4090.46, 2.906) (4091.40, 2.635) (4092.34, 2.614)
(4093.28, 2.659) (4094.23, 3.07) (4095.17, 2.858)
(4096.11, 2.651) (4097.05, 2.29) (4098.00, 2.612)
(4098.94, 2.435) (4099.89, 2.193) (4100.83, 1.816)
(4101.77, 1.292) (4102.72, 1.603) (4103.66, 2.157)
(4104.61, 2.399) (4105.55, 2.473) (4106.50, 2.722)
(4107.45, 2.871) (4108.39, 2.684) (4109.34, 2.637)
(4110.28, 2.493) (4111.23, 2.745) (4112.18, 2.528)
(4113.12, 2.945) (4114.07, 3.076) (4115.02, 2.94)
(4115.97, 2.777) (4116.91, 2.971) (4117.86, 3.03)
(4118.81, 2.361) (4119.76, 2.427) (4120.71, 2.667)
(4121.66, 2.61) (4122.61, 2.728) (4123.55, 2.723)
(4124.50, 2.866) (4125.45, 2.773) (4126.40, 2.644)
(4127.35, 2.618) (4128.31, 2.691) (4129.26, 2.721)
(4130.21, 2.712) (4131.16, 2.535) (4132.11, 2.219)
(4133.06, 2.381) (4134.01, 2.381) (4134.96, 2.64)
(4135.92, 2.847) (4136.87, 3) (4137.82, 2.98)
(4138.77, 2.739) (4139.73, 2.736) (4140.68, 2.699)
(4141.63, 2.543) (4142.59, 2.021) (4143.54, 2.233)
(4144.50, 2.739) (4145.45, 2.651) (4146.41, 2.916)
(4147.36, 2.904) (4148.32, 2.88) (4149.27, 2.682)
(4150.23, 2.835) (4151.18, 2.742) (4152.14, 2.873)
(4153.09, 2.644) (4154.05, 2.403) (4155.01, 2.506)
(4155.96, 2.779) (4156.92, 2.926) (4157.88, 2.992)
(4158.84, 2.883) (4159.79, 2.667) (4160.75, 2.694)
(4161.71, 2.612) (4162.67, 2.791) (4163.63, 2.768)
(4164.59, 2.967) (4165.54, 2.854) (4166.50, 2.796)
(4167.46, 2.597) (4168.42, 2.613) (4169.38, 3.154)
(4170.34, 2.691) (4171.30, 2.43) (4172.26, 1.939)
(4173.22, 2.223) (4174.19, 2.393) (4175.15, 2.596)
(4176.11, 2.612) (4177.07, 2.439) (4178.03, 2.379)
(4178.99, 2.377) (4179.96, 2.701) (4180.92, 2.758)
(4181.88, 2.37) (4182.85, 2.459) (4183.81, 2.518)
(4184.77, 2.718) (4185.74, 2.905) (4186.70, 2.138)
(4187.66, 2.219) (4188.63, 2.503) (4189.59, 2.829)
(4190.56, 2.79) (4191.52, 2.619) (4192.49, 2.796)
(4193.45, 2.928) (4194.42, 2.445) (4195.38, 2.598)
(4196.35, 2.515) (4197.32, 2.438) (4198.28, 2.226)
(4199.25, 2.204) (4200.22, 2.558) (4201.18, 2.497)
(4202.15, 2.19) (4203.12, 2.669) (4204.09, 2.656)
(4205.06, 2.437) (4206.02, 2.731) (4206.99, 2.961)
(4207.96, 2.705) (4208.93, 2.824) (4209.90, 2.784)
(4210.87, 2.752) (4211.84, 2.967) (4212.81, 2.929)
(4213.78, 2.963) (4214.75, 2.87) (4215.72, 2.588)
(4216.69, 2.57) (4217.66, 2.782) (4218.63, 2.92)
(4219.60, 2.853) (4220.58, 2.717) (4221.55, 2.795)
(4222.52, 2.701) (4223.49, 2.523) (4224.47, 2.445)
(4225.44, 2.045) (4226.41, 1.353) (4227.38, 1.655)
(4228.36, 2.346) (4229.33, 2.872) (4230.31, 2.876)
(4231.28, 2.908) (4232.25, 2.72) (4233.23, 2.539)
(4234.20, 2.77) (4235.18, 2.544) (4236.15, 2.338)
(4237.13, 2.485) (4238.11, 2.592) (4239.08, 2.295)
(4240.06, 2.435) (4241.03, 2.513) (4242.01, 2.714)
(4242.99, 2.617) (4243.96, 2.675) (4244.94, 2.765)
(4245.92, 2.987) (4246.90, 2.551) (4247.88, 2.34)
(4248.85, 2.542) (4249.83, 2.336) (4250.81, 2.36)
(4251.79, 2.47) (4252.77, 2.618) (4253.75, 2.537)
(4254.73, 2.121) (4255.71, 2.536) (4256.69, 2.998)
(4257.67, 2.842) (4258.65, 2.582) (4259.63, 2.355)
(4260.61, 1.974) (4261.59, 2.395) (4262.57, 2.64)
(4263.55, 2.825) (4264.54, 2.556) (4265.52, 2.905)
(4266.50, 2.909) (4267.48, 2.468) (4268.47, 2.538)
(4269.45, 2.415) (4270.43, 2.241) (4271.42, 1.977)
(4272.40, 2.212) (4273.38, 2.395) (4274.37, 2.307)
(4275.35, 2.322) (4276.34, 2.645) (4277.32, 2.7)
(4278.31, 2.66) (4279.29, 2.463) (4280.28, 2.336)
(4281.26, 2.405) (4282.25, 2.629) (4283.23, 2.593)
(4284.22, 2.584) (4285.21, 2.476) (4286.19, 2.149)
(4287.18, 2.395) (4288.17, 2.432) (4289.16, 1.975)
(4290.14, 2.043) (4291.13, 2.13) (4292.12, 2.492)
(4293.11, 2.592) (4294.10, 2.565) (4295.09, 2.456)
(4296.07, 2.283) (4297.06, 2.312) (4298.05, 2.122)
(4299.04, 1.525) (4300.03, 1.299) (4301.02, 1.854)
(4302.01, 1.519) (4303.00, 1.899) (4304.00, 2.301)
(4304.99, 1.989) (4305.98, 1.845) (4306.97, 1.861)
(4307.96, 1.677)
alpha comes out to -0.04 mag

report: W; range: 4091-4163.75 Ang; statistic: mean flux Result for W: 2.63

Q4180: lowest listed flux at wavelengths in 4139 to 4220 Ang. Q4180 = 1.939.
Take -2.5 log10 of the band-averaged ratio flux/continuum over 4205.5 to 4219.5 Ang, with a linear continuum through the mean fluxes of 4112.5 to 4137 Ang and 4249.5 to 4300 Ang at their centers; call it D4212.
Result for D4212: -0.11 mag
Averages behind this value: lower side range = 2.7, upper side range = 2.42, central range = 2.81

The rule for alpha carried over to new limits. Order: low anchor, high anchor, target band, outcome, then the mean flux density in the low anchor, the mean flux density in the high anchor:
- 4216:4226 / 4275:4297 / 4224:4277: 0.02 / 2.62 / 2.42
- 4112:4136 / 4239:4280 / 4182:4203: 0.03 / 2.68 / 2.52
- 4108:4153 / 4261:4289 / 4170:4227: 0.01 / 2.69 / 2.48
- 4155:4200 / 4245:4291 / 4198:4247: -0.03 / 2.6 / 2.47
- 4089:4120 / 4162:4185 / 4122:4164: -0.05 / 2.57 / 2.59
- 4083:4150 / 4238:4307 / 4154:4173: -0.06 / 2.63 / 2.39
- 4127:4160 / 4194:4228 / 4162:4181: 0.01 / 2.68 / 2.57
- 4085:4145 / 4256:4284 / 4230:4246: -0.04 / 2.61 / 2.51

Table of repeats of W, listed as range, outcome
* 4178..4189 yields 2.51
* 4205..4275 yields 2.57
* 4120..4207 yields 2.62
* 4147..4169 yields 2.76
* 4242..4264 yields 2.55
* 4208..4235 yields 2.63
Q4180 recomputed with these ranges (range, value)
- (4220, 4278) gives 1.353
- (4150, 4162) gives 2.403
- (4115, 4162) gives 2.021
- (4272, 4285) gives 2.212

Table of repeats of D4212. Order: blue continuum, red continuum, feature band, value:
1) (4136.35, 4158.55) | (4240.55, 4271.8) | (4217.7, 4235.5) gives 0.02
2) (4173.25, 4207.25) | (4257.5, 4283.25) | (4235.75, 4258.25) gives -0.02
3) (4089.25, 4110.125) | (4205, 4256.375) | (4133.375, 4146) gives -0.05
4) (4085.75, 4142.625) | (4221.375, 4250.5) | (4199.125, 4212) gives -0.05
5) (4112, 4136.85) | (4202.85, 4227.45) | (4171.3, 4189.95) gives 0.08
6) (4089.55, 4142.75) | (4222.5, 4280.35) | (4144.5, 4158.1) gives -0.08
